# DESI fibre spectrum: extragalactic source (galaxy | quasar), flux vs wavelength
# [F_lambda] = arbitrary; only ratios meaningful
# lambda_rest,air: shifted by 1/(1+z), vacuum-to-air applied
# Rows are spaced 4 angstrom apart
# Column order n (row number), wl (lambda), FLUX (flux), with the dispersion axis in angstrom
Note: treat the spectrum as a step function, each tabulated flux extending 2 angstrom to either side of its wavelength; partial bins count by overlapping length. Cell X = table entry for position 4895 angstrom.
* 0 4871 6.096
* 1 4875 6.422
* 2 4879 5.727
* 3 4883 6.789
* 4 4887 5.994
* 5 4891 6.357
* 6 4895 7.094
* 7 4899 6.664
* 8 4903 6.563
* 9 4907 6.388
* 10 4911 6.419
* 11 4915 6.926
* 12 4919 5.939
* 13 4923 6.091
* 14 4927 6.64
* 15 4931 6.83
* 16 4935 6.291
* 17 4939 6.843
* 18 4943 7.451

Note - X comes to 7.094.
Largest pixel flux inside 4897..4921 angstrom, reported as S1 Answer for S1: 6.926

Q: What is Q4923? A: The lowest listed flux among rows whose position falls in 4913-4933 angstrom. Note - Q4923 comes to 5.939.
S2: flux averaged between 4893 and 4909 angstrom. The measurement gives 6.68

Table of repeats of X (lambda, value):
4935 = 6.291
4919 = 5.939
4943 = 7.451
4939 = 6.843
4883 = 6.789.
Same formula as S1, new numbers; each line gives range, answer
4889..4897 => 7.094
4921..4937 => 6.83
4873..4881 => 6.422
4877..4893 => 6.789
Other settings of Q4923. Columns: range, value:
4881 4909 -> 5.994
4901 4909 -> 6.388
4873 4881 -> 5.727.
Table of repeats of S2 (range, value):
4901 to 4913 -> 6.46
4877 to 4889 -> 6.17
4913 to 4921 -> 6.43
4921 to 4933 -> 6.52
